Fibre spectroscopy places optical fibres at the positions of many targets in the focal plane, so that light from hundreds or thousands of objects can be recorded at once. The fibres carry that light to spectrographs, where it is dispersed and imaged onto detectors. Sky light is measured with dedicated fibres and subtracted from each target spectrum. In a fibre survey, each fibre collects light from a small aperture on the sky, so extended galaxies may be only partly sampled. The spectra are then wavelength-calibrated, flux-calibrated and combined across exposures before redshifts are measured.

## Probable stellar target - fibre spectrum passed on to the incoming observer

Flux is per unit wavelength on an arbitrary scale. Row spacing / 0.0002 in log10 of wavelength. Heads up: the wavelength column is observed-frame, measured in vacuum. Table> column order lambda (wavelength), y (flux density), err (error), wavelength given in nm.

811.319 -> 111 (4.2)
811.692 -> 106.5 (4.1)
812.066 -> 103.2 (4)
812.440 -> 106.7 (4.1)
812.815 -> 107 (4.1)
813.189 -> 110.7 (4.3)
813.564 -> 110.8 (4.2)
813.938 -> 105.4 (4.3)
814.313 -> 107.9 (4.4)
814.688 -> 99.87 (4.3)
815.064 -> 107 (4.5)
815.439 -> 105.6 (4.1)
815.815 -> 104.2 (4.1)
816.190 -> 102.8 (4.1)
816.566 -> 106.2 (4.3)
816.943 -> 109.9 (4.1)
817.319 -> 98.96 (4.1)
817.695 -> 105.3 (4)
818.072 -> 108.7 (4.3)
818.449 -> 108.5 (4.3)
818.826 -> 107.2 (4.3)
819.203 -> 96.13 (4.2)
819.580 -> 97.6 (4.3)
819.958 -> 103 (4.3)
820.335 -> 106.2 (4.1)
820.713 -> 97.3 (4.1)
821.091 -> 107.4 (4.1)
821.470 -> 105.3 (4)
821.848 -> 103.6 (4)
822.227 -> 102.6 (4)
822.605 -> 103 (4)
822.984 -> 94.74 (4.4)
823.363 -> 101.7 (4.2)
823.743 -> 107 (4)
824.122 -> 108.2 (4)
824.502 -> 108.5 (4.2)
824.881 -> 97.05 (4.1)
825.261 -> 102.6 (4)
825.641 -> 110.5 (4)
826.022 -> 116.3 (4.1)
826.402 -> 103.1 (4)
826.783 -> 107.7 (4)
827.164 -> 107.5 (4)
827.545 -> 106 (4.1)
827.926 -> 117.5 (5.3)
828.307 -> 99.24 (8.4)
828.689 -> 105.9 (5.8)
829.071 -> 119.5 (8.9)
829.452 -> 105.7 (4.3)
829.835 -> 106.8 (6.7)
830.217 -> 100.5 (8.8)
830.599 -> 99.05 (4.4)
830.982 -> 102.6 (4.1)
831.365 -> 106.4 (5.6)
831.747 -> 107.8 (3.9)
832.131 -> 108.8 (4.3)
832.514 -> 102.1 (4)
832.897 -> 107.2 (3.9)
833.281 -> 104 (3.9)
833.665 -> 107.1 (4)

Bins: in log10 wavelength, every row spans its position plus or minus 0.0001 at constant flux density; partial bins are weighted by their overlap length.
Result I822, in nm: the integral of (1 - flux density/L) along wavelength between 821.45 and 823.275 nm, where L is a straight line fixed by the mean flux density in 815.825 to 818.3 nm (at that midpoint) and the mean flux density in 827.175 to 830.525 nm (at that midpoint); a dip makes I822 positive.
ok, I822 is 0.08 nm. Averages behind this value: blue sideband 105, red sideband 107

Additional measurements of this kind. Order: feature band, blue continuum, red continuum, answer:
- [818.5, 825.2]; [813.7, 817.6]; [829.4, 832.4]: 0.12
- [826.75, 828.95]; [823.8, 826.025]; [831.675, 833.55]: -0.03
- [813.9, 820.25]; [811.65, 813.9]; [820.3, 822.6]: 0.07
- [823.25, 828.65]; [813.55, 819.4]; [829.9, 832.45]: -0.11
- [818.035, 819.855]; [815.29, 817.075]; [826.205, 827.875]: 0.05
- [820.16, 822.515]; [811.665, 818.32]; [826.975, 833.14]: 0.05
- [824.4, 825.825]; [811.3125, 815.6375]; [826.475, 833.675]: 0.03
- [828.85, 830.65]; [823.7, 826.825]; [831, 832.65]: -0.01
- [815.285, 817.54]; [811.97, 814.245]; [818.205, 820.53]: 0.01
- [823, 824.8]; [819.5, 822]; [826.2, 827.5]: 0.00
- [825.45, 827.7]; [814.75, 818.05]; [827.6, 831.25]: -0.05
